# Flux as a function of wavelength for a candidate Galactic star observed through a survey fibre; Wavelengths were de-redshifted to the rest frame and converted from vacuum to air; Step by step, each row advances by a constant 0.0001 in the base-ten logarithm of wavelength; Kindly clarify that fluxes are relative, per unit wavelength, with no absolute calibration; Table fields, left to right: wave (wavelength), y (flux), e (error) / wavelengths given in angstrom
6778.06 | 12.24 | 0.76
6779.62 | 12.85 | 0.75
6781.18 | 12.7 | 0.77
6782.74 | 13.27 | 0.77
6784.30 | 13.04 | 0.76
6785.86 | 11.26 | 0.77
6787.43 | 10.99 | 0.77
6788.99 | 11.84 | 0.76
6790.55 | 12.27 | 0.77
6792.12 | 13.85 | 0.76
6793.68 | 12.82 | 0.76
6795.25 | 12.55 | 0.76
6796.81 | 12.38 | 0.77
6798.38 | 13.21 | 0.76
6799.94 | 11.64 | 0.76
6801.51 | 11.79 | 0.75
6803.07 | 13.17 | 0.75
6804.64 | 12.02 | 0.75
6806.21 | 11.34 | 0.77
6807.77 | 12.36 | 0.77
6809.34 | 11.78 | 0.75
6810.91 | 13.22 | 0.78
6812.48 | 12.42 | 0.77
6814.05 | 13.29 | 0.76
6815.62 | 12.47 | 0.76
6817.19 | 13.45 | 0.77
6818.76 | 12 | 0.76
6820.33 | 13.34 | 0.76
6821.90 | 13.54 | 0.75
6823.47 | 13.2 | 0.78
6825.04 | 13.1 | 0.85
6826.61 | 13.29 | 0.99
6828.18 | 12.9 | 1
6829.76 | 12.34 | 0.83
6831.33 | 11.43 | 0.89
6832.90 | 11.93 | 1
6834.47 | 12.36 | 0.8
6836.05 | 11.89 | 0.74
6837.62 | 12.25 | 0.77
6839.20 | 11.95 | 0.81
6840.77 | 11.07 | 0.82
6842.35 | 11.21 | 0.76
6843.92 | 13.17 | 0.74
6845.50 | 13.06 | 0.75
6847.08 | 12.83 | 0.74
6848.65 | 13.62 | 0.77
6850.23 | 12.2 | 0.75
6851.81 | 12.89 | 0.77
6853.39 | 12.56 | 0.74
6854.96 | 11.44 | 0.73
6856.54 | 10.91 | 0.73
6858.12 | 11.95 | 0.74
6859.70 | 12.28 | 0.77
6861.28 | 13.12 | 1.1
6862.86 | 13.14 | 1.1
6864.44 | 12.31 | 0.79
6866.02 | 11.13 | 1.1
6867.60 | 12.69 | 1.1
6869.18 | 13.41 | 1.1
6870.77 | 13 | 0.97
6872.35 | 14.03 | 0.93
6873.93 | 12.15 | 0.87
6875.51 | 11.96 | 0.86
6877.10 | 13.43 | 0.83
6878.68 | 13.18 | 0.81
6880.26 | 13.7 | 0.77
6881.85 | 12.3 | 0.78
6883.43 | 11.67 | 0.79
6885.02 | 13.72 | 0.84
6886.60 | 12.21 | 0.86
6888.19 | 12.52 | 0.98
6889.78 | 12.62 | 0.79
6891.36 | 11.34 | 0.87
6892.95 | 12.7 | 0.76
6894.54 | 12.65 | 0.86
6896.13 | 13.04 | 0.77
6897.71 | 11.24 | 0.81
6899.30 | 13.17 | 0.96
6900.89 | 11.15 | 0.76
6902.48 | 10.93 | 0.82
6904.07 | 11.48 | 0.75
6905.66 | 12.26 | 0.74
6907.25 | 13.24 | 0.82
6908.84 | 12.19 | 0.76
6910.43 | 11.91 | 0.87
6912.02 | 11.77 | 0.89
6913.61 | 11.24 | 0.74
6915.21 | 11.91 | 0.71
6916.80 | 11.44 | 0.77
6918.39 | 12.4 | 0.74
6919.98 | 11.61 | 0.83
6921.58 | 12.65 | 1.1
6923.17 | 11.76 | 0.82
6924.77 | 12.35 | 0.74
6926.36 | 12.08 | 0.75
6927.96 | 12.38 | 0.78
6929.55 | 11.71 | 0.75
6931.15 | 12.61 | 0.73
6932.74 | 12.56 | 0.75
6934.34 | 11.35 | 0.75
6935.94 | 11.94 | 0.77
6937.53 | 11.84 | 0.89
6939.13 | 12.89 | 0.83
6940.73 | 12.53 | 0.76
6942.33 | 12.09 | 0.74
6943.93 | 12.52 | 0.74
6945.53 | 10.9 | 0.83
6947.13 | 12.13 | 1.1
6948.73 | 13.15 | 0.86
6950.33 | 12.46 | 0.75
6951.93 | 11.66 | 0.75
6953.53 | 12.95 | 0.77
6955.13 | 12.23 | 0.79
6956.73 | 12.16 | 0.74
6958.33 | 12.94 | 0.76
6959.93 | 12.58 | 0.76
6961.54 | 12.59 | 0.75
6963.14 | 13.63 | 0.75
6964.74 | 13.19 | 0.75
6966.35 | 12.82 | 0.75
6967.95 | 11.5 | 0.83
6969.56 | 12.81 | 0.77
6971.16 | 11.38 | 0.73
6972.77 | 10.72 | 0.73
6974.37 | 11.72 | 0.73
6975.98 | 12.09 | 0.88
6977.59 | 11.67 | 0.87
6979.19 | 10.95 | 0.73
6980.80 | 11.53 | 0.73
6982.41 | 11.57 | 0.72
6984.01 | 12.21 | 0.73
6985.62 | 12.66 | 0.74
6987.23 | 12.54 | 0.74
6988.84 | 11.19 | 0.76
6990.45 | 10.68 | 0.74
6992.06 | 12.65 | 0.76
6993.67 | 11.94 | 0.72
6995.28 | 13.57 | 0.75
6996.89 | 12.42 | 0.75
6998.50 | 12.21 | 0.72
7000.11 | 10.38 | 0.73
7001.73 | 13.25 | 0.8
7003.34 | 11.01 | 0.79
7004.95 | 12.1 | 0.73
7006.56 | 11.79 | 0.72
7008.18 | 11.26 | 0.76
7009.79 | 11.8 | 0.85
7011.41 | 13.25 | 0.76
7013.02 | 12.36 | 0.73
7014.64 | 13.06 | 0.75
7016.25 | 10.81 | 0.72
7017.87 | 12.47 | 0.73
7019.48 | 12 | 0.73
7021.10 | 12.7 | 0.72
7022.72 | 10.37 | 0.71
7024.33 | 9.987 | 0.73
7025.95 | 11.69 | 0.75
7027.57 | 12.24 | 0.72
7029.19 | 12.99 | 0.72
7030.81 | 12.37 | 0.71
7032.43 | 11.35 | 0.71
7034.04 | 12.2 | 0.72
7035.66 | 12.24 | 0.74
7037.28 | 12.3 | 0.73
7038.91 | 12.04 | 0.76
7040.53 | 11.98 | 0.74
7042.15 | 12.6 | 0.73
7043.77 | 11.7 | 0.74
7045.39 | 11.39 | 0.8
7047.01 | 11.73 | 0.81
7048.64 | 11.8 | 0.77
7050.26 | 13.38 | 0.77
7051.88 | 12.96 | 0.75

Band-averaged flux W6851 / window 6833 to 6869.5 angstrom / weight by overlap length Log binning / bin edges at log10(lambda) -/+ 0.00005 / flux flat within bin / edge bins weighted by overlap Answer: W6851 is 12.3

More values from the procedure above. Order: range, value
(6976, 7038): 11.9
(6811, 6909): 12.5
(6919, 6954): 12.2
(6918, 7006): 12.1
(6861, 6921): 12.4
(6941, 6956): 12.2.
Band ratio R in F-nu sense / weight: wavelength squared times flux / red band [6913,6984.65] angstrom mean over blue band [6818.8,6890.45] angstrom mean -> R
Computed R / 1.0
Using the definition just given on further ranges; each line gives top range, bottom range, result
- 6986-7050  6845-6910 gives 1.00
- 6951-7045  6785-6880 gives 1.01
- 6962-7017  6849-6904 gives 1.00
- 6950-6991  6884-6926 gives 1.02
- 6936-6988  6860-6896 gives 0.99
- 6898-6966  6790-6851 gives 1.01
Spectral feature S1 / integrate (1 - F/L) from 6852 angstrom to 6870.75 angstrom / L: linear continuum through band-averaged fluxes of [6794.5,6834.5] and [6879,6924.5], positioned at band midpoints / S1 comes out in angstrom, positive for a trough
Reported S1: 0.1 angstrom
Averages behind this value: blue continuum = 12.6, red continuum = 12.2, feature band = 12.3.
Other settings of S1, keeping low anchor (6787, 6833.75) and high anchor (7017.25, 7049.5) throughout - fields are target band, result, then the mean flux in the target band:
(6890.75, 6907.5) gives 0.3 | 12.1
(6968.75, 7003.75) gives 0.5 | 11.9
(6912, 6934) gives 0.3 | 12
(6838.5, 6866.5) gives 0.3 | 12.3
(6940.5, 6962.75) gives -0.4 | 12.4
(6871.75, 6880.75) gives -0.5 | 13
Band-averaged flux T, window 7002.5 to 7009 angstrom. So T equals 11.6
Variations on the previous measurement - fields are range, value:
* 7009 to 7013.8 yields 12.5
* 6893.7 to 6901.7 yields 12.2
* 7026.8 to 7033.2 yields 12.2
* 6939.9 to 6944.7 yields 12.4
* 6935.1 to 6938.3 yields 11.9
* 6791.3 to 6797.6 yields 12.9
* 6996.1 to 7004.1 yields 11.9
